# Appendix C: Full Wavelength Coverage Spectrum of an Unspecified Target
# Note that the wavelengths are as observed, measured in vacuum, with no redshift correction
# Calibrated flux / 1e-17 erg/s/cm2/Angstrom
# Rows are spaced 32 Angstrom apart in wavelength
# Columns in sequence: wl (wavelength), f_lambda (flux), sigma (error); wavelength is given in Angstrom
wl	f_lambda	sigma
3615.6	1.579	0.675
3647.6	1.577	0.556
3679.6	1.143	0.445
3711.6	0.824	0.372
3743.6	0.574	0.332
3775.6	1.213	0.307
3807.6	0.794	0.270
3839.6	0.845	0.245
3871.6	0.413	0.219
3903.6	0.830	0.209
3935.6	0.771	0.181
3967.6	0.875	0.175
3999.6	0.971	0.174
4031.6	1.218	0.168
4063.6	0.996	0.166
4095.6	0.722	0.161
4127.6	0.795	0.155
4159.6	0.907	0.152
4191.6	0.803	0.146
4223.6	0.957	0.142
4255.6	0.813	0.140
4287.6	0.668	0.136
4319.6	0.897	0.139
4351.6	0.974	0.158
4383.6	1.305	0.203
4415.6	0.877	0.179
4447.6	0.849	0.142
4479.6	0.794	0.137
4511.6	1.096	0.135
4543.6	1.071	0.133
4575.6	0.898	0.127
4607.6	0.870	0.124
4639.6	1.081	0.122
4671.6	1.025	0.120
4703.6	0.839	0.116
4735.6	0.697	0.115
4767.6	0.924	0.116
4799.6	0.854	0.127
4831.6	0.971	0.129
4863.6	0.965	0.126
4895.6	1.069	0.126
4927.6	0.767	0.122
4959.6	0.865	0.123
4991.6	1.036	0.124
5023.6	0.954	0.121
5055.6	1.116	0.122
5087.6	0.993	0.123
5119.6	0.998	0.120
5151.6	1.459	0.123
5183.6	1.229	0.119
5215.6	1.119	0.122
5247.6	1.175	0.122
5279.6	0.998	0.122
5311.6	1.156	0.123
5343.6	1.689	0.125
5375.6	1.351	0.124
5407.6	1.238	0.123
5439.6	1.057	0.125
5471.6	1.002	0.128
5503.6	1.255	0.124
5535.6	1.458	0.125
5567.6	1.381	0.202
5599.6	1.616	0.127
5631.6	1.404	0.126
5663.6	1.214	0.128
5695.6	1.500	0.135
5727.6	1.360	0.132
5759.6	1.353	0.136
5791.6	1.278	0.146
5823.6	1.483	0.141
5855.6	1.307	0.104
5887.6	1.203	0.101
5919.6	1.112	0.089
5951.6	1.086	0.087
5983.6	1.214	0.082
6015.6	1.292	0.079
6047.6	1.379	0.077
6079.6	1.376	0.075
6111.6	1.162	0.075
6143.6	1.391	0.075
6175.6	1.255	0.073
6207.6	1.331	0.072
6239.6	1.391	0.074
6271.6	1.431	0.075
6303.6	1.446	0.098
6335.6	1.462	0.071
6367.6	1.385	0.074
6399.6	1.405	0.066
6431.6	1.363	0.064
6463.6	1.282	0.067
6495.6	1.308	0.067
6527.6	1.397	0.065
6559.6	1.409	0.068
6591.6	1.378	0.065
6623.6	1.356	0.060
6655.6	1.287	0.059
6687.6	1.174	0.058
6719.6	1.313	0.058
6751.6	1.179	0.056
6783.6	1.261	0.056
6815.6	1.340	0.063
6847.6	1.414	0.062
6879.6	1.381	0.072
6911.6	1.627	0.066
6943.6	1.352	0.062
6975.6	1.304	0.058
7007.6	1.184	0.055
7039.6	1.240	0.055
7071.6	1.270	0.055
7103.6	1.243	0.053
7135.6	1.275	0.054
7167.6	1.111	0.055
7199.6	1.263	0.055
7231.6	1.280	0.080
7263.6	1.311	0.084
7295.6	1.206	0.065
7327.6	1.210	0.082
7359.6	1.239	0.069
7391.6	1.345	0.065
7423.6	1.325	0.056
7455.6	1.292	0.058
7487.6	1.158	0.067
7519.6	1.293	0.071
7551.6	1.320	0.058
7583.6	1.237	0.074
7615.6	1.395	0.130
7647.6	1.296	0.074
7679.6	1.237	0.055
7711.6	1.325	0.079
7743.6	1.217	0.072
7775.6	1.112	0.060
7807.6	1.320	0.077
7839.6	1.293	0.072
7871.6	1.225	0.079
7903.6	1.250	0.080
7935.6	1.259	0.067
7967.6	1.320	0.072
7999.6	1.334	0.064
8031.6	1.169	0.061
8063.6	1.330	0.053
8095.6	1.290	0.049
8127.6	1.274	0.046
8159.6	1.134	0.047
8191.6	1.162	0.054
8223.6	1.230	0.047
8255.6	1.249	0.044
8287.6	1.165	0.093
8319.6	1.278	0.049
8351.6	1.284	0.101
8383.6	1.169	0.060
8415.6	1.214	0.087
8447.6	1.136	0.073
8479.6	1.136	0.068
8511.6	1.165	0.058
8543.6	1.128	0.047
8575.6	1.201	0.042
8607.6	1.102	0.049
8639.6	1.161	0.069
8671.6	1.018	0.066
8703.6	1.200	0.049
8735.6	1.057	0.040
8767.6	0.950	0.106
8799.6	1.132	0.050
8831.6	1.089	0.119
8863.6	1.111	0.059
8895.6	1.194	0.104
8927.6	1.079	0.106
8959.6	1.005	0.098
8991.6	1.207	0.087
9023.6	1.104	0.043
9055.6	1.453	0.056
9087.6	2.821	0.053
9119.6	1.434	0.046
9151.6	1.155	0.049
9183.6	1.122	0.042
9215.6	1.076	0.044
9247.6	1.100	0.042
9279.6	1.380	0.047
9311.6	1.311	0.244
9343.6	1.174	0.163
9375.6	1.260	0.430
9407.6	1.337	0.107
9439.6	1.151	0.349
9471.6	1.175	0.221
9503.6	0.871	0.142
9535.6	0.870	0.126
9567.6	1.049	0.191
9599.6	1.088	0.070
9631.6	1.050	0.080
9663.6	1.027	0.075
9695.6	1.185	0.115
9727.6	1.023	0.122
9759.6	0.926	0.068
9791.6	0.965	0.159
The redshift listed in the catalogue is 0.38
